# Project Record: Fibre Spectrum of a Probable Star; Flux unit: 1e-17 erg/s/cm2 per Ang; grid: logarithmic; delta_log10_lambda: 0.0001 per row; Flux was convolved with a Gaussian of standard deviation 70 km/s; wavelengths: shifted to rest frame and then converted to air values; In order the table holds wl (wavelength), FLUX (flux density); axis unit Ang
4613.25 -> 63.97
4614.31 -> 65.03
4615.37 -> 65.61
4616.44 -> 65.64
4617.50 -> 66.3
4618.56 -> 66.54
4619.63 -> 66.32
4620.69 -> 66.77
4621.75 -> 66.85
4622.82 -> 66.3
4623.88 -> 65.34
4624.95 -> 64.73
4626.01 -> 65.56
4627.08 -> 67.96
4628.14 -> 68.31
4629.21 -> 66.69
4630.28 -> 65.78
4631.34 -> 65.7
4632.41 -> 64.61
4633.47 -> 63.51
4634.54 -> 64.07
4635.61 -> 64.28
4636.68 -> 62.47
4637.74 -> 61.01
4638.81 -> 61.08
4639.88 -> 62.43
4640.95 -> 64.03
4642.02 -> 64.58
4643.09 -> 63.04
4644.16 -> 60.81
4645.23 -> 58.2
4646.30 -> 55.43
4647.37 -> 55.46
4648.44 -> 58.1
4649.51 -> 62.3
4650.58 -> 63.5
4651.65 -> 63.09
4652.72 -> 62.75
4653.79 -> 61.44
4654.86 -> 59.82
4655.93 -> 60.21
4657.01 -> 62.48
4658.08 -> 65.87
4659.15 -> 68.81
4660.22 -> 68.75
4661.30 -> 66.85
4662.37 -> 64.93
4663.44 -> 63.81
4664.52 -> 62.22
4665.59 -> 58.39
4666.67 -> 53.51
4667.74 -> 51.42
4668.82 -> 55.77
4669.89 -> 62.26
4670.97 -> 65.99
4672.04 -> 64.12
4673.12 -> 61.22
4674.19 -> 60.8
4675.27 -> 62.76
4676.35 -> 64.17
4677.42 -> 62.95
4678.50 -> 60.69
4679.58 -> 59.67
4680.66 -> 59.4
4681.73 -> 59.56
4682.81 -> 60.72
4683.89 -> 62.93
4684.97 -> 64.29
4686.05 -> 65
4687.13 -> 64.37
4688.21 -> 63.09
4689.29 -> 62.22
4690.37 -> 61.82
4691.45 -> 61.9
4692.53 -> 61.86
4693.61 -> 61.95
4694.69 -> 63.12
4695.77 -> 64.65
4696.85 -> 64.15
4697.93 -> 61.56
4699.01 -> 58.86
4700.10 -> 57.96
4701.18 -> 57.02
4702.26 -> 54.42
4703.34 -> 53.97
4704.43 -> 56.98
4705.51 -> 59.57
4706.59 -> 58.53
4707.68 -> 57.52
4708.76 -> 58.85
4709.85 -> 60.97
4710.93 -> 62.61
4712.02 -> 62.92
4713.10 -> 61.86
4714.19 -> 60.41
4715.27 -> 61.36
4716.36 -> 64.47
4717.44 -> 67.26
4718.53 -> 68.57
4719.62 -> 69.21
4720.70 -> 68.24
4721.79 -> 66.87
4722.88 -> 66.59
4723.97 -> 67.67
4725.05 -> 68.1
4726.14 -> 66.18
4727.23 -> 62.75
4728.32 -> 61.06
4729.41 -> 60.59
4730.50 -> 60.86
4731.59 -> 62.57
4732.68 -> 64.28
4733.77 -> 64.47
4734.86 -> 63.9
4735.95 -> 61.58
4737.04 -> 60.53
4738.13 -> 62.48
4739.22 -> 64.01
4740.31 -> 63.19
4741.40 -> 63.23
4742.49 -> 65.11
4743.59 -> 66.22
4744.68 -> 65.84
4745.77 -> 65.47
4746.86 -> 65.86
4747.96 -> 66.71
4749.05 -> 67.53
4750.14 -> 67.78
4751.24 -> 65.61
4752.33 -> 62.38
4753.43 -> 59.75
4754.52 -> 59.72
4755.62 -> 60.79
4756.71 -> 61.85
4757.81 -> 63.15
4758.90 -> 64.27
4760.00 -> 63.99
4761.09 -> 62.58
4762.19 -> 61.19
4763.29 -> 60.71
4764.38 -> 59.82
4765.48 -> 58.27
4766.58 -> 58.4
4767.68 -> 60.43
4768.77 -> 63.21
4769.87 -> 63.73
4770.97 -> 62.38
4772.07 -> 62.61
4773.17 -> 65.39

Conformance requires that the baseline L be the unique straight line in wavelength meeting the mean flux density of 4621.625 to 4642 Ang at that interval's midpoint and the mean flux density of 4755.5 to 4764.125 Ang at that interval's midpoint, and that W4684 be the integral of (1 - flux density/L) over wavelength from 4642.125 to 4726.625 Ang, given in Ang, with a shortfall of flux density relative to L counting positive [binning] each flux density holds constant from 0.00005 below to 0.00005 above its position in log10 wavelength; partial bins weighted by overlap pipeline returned 2.4 Ang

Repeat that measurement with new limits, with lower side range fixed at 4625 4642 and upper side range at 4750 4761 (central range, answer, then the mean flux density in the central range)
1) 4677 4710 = 1.55 Ang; 60.6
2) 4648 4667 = 0.43 Ang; 62.7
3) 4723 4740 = -0.11 Ang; 63.5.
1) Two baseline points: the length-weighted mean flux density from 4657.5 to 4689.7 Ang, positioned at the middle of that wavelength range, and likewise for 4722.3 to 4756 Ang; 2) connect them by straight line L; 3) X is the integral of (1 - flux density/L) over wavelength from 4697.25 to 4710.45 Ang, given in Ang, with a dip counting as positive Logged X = 1.0 Ang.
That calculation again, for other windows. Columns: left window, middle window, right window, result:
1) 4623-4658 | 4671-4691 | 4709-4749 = 0.4 Ang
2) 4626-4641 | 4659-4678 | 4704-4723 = 0.5 Ang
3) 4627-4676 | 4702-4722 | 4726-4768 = 0.3 Ang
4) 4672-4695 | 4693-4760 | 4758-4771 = -1.1 Ang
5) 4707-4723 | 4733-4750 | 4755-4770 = -0.5 Ang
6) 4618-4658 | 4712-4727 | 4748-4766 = -0.7 Ang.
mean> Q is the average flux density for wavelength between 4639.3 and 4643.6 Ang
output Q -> 63.4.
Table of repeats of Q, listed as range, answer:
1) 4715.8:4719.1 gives 66.7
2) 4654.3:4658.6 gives 62.1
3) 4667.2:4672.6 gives 59.9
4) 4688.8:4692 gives 62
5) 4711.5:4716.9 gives 62.3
